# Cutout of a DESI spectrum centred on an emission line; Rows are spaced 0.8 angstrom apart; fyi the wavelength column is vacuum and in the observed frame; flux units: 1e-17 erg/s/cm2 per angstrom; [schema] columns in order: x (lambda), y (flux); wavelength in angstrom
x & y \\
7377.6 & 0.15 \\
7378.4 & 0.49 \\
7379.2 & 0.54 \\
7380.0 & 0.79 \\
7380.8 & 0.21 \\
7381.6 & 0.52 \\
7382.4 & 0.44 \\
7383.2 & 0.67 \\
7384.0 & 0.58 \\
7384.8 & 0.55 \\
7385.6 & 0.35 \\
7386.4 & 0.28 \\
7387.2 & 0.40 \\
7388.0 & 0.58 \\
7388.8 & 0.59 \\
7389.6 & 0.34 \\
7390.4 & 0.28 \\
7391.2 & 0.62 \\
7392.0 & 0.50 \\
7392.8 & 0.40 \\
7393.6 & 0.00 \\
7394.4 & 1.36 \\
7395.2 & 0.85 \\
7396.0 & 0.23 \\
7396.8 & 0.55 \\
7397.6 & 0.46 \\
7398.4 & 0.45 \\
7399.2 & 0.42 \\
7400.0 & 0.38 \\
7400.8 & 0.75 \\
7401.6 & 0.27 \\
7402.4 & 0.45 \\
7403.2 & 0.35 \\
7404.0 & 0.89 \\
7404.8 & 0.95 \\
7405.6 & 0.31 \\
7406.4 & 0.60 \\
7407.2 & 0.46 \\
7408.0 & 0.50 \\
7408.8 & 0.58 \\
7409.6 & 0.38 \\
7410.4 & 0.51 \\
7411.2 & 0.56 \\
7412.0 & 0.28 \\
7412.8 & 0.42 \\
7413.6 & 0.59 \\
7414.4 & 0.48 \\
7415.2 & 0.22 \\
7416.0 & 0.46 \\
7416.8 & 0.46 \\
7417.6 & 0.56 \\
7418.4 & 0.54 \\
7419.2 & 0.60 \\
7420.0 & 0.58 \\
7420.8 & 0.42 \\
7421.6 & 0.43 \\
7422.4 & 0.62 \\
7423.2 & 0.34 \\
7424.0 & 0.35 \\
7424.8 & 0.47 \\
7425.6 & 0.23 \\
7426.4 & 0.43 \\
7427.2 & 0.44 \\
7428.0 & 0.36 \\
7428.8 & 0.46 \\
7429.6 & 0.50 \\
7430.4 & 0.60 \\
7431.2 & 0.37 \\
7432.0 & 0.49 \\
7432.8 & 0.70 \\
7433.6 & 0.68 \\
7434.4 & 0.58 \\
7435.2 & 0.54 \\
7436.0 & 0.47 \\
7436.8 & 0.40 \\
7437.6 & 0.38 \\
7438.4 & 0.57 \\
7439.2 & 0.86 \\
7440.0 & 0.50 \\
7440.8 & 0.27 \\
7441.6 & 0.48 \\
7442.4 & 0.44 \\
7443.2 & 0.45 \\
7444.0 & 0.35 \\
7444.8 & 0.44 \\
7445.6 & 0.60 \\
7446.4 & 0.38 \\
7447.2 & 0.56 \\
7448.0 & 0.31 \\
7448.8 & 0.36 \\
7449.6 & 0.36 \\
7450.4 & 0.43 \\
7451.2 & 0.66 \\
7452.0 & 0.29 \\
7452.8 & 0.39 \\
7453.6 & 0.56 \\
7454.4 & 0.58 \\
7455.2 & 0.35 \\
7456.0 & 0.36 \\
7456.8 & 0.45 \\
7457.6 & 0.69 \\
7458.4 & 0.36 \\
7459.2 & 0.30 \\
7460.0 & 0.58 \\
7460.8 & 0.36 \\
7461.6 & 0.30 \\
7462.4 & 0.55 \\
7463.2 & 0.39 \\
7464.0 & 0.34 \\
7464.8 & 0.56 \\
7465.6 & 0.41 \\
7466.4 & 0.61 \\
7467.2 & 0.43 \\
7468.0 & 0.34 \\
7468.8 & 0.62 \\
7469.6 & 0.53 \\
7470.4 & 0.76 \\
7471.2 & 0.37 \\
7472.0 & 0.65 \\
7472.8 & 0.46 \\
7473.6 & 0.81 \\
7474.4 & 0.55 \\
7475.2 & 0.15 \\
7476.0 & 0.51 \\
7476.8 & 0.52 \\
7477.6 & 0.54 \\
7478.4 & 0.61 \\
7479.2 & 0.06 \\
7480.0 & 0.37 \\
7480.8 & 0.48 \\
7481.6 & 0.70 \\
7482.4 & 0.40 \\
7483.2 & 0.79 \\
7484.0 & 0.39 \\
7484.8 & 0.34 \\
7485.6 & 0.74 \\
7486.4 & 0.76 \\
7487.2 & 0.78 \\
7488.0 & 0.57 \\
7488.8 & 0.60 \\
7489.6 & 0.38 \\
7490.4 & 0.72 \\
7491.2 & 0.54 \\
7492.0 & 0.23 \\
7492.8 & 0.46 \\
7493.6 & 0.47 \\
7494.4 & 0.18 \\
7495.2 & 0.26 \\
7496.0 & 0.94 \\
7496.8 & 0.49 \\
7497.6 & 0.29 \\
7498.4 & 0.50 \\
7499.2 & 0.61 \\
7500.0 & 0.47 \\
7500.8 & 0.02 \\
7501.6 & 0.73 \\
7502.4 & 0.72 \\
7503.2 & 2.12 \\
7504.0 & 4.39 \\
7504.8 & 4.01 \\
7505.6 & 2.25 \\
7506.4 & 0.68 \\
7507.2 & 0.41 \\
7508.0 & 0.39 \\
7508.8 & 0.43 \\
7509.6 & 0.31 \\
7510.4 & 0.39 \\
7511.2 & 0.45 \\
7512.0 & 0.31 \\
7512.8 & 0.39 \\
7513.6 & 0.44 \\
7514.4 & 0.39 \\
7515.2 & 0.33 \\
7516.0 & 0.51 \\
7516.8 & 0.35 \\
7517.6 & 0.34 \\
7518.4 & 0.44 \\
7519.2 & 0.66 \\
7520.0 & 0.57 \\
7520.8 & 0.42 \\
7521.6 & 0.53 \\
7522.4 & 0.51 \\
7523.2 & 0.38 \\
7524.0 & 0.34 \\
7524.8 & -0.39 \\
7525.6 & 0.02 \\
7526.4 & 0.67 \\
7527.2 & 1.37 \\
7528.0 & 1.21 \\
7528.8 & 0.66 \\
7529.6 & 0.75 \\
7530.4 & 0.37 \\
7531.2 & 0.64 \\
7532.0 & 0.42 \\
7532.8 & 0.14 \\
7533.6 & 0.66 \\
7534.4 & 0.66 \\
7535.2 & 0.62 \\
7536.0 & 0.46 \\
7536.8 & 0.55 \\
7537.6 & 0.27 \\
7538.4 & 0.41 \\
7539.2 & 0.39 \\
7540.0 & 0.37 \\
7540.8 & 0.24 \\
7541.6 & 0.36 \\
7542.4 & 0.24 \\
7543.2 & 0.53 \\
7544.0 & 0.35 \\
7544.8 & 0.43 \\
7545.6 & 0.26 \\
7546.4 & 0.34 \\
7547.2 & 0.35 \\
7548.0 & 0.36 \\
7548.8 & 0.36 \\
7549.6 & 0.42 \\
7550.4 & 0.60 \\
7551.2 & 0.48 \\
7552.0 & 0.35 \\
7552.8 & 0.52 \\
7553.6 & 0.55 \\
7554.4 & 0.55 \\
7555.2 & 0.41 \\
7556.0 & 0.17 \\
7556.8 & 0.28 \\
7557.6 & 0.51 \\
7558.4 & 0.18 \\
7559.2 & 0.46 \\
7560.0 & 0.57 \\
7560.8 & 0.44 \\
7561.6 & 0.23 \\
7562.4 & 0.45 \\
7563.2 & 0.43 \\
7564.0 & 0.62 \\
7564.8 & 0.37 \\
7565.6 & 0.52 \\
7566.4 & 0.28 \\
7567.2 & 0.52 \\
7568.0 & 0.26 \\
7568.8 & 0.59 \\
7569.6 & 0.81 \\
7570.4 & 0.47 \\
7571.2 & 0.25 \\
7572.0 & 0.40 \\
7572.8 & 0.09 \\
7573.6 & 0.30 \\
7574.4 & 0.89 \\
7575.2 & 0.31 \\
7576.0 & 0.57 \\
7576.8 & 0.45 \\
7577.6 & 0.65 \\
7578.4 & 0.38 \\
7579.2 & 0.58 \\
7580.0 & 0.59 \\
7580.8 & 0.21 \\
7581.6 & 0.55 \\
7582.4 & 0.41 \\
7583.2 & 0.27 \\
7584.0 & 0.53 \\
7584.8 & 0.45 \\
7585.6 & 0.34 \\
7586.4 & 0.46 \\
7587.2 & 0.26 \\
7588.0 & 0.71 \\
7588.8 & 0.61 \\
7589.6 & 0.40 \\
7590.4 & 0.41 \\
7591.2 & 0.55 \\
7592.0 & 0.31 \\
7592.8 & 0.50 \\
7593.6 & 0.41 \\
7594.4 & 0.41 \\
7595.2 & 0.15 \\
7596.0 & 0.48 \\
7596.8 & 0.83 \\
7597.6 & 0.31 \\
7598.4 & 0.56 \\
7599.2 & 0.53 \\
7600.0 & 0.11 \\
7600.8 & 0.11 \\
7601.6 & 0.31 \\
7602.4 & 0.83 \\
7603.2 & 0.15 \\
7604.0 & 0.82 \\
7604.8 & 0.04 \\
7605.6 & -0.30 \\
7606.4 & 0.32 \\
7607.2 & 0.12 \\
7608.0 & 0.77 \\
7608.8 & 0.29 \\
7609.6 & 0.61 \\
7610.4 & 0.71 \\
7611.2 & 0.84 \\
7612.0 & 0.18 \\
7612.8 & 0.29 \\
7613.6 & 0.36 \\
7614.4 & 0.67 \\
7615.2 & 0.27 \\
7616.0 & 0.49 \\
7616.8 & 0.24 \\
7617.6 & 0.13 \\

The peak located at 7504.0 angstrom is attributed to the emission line H-alpha 6563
